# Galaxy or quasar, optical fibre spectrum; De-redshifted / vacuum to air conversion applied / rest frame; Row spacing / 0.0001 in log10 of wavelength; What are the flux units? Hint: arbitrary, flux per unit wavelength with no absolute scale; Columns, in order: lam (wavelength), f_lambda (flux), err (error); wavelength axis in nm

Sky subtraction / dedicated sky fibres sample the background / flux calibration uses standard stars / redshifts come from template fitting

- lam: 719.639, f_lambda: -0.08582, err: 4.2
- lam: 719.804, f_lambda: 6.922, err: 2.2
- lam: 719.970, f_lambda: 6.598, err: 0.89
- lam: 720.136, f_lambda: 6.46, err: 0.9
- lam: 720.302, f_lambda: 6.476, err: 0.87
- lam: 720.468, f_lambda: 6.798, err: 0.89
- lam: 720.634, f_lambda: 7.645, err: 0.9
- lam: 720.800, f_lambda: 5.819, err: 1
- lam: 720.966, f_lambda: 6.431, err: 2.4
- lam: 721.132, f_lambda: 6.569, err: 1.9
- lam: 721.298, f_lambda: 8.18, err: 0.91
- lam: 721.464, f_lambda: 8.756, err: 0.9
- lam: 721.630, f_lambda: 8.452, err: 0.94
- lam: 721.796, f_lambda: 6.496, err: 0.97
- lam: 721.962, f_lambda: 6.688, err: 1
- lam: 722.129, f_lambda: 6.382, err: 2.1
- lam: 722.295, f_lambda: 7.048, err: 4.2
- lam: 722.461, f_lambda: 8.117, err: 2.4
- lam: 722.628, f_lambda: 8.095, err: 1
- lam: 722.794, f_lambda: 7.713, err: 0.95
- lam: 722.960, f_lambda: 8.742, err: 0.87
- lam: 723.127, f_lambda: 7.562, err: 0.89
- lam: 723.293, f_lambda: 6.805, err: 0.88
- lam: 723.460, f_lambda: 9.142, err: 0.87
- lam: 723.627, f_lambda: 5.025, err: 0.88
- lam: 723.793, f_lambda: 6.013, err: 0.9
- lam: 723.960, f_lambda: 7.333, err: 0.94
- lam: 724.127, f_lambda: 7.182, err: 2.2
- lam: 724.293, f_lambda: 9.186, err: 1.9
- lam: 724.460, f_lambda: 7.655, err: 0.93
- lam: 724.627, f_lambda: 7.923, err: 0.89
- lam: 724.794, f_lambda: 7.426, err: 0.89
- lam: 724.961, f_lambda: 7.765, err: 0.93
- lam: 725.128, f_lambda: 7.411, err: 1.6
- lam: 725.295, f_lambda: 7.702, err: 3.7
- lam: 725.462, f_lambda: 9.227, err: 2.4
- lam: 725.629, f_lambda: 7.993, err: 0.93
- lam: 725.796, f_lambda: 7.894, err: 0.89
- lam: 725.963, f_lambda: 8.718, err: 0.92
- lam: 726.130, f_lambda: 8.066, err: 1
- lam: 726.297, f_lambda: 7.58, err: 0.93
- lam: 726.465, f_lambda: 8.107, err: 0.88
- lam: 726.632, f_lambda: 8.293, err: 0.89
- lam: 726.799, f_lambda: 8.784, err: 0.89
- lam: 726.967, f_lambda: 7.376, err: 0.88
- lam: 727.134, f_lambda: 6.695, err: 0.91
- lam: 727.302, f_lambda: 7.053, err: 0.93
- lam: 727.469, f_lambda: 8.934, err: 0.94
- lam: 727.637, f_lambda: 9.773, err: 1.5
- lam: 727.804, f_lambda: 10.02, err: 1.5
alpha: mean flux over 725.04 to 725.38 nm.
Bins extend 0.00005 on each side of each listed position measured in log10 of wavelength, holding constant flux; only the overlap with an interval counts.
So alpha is 7.57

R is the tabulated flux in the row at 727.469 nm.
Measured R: 8.934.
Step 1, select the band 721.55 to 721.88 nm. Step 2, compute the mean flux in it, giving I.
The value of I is 7.47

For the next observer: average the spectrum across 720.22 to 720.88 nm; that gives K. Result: 6.69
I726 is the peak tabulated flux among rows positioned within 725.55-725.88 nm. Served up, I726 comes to 7.993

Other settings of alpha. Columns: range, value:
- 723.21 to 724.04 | 6.86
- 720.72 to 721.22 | 6.3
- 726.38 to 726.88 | 8.39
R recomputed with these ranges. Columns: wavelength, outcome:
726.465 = 8.107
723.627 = 5.025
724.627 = 7.923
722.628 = 8.095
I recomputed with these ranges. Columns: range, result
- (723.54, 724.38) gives 6.96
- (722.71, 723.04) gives 8.24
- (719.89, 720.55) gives 6.58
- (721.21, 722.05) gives 7.7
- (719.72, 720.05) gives 6.73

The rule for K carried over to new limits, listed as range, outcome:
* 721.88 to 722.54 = 7.05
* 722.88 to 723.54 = 8.05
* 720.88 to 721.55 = 7.48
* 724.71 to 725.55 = 7.9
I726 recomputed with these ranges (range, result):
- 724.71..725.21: 7.765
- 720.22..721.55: 8.756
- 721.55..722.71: 8.452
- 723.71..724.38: 9.186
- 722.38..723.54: 9.142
